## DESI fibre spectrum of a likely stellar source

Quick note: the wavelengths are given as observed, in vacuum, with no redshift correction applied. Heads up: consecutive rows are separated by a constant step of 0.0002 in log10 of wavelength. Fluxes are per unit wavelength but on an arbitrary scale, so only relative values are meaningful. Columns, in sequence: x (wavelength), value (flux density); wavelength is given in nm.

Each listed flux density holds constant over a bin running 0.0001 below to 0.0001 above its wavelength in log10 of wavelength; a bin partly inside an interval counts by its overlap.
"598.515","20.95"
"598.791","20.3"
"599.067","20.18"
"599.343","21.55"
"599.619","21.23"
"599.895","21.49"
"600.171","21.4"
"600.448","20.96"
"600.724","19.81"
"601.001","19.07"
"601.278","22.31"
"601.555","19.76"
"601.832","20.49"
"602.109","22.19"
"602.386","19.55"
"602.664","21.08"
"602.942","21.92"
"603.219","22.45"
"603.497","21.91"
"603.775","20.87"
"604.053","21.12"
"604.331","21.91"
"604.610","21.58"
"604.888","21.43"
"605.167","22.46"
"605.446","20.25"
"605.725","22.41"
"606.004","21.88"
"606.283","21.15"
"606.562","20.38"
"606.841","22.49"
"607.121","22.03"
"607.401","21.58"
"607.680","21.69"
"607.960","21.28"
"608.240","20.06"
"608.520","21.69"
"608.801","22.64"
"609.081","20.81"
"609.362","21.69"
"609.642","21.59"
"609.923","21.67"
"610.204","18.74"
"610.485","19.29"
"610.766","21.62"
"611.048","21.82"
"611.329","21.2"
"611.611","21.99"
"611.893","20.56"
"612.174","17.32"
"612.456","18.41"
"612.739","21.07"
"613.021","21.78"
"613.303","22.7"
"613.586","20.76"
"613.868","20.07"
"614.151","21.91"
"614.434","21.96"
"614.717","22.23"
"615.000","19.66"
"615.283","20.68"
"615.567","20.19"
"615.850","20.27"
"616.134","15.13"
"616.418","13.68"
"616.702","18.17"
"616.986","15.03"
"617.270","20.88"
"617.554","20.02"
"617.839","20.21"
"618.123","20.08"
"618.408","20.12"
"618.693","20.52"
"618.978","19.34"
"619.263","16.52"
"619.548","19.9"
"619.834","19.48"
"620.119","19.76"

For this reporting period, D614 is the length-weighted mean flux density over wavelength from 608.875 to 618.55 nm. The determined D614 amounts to 20.1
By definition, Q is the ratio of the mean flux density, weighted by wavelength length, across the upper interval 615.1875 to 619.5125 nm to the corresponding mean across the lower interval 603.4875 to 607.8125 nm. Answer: 0.9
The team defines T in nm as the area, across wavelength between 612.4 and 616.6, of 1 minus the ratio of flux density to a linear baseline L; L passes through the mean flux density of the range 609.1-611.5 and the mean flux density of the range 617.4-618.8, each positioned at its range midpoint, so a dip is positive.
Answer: 0.10 nm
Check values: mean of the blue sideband 21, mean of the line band 20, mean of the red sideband 20.2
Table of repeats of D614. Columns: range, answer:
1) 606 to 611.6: 21.3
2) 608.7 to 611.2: 21.1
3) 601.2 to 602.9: 20.9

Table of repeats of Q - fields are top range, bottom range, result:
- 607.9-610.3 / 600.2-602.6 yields 1.03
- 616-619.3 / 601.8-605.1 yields 0.86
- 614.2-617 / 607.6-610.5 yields 0.90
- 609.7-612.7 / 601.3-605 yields 0.95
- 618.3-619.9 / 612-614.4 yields 0.94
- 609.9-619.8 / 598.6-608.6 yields 0.94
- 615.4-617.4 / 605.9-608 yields 0.82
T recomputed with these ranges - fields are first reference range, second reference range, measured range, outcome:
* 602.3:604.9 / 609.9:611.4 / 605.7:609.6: -0.11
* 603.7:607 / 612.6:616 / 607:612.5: 0.10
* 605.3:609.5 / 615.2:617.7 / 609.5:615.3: -0.35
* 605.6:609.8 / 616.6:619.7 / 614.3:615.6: -0.07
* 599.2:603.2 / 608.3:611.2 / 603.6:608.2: -0.10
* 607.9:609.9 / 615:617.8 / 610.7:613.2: -0.06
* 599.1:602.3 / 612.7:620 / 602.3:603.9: -0.05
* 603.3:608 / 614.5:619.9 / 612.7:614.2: -0.11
